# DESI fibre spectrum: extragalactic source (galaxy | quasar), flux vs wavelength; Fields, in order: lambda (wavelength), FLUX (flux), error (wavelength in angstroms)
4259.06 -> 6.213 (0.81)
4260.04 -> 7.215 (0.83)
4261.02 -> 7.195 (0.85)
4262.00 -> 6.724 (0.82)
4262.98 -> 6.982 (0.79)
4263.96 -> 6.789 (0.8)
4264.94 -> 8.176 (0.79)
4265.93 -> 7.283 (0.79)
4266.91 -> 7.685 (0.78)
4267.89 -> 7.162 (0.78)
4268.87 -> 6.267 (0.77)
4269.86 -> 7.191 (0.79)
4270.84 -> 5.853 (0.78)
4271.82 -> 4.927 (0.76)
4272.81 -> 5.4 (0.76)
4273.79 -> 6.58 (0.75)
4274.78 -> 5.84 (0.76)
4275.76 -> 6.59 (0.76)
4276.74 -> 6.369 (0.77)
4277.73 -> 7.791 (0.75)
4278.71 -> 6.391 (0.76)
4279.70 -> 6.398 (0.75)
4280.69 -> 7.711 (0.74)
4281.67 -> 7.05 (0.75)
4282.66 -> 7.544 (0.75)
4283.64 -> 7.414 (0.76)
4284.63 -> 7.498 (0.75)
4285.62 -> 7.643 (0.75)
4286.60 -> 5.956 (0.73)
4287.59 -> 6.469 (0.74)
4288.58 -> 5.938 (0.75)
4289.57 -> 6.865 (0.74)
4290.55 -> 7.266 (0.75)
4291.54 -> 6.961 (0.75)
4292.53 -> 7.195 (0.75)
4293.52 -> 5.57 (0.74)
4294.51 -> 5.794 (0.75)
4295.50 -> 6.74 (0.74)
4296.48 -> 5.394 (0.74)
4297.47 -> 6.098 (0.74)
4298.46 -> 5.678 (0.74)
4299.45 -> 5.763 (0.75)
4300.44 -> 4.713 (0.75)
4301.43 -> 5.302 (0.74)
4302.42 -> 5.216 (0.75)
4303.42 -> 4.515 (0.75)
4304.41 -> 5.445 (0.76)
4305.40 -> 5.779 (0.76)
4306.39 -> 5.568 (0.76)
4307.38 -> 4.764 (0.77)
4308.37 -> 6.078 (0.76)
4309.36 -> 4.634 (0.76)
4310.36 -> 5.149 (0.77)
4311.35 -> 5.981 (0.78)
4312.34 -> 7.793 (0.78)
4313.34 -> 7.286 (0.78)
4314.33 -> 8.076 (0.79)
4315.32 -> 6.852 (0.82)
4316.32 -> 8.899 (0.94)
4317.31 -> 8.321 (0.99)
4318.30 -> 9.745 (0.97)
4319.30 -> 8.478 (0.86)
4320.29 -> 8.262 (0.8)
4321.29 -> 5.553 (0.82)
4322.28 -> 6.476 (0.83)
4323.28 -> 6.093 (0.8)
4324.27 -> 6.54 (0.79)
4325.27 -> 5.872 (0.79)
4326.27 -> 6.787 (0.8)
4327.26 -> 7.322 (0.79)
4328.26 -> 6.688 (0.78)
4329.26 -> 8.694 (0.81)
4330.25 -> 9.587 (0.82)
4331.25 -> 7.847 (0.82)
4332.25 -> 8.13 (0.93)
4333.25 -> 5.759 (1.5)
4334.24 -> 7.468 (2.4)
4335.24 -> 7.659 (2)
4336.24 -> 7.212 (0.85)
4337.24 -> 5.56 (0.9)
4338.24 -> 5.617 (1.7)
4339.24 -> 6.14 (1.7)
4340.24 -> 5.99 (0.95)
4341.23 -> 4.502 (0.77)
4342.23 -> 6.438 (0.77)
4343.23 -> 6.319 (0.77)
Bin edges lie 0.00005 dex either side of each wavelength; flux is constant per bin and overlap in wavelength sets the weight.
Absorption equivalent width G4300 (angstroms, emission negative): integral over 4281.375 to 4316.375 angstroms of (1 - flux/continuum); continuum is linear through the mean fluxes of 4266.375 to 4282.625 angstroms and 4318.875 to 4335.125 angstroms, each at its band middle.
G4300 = 3.17 angstroms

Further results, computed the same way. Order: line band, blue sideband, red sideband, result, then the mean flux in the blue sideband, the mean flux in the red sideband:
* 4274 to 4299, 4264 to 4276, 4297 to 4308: -2.87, 6.59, 5.36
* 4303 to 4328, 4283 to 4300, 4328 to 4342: 0.27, 6.49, 6.91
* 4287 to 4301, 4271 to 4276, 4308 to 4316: 0.07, 5.83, 6.54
